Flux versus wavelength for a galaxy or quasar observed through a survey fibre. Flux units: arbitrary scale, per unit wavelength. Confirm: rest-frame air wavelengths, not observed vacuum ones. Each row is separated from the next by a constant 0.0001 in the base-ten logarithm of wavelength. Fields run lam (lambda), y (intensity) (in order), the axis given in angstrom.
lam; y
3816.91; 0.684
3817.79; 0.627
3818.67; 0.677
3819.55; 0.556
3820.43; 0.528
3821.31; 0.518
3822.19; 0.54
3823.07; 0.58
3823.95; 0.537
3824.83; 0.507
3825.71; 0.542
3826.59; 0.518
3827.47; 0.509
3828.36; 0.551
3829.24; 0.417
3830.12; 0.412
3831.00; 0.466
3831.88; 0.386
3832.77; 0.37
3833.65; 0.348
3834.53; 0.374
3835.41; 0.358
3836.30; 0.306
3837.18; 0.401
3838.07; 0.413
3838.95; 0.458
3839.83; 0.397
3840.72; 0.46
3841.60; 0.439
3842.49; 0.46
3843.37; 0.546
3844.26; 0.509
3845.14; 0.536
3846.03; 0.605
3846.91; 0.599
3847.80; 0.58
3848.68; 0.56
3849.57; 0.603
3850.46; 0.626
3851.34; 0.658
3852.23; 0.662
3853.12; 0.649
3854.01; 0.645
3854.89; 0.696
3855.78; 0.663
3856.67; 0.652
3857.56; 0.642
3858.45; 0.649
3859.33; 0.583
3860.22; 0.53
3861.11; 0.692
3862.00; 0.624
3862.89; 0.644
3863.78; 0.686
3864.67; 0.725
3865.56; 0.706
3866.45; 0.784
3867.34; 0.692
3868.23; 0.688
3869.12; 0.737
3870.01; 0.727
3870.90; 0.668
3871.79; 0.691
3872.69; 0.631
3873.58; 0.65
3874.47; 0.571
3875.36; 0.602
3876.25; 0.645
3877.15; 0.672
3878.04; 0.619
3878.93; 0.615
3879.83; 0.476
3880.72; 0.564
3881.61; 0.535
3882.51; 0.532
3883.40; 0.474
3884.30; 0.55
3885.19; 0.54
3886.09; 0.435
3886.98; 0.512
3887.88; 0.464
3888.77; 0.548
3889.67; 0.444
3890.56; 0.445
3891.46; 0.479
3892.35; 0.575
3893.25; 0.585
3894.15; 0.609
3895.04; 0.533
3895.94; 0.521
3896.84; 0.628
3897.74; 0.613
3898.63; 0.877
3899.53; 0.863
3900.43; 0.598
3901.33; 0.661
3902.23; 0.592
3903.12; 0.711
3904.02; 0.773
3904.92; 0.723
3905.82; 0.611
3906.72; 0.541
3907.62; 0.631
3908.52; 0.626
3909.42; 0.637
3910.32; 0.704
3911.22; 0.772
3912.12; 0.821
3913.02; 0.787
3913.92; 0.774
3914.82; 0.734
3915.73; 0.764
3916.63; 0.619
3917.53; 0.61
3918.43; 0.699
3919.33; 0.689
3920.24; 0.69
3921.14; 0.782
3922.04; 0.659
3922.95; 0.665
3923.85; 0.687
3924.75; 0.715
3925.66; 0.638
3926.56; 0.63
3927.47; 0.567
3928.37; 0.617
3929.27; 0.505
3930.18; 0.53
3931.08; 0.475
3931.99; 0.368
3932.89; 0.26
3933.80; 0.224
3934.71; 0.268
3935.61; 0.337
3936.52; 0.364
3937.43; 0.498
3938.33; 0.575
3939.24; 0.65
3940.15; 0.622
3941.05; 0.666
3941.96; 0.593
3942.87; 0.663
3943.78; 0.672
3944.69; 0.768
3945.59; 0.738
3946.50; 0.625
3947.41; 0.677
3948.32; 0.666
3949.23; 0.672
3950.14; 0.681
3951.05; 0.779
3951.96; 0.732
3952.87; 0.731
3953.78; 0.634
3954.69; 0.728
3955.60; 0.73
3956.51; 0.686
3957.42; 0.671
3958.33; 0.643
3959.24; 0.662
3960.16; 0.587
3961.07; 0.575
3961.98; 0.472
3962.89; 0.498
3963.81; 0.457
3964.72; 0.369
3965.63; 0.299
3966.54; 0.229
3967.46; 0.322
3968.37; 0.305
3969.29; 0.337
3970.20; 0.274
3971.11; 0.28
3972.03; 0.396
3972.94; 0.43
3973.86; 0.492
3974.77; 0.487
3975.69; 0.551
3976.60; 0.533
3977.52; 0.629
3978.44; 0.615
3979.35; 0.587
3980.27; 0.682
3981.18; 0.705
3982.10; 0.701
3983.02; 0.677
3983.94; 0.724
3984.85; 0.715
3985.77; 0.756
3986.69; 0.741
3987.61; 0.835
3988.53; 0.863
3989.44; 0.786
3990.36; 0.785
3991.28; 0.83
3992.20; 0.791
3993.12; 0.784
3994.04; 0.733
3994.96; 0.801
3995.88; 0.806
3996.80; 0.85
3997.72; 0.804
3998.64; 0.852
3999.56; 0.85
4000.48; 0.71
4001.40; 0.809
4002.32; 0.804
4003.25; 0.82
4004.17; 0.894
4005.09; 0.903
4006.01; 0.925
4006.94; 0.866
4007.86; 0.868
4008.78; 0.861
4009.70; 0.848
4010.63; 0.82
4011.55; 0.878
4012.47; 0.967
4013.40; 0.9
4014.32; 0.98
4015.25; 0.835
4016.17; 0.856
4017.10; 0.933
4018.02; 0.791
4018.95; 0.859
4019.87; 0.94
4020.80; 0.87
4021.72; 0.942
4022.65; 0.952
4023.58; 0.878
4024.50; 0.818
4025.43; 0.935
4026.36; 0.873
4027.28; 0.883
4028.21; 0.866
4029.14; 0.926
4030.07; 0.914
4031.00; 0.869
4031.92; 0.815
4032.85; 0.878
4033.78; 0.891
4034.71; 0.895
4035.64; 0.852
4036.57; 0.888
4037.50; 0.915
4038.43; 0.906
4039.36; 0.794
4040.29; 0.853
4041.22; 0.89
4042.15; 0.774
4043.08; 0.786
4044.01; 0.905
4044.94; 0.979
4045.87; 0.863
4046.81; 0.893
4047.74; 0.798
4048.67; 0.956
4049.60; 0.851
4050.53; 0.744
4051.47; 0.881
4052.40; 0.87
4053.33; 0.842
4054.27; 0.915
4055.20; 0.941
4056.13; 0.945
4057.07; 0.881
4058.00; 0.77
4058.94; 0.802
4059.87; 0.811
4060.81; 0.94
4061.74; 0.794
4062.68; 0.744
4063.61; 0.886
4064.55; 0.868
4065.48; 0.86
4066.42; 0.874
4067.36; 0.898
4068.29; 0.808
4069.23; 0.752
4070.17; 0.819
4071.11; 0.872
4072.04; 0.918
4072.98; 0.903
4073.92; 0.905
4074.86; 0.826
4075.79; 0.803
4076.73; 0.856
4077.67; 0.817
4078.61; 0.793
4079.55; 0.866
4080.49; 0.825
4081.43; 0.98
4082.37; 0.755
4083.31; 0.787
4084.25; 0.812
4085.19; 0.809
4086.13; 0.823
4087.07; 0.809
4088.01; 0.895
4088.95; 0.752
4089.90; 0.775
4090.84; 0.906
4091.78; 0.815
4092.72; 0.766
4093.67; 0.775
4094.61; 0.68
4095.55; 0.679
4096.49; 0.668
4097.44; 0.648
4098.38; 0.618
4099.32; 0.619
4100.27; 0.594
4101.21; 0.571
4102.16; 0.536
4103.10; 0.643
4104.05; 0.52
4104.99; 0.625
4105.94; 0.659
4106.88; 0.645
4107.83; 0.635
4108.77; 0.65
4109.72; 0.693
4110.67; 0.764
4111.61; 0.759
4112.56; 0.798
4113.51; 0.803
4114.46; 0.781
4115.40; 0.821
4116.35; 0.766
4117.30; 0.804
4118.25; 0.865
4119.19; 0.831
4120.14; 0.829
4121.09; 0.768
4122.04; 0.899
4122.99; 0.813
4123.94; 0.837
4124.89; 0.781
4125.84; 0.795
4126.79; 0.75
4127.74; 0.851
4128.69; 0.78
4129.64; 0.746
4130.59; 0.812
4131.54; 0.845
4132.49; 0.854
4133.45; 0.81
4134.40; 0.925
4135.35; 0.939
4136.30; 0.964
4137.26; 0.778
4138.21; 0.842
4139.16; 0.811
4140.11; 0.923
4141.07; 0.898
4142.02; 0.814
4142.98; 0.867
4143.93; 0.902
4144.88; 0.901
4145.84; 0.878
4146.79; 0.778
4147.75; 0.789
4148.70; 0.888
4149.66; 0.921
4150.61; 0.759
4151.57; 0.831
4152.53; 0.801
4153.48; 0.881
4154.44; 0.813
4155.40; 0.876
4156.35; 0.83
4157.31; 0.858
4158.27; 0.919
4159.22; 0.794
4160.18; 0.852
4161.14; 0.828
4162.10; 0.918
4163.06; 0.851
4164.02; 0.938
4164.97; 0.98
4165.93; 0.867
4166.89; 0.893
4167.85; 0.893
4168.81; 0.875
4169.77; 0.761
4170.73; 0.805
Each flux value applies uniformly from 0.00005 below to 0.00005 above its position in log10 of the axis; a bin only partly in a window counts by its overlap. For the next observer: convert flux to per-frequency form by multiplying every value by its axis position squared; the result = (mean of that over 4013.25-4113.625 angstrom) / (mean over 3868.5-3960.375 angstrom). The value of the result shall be 1.42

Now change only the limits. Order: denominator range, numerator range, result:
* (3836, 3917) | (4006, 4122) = 1.48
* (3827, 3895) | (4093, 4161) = 1.60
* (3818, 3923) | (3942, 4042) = 1.32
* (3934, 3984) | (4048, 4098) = 1.57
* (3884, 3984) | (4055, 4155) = 1.49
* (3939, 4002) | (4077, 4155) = 1.32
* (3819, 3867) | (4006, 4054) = 1.76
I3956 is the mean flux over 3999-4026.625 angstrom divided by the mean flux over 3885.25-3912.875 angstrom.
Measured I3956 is 1.41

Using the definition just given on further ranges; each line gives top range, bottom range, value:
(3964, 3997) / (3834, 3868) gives 1.04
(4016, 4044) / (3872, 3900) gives 1.52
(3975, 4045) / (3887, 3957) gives 1.32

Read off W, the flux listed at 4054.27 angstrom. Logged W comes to 0.915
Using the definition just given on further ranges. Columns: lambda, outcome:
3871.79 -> 0.691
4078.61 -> 0.793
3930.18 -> 0.53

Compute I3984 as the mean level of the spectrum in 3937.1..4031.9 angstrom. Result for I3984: 0.714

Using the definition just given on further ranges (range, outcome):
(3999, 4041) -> 0.874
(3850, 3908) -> 0.621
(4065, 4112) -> 0.761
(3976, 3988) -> 0.682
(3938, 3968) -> 0.607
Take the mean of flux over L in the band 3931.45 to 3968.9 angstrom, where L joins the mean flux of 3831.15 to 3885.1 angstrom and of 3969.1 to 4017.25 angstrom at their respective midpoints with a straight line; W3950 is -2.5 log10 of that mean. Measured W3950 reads 0.24 mag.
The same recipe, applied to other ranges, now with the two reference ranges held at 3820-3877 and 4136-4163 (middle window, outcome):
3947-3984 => 0.21 mag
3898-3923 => -0.12 mag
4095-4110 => 0.28 mag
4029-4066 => -0.15 mag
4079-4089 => -0.06 mag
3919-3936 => 0.18 mag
